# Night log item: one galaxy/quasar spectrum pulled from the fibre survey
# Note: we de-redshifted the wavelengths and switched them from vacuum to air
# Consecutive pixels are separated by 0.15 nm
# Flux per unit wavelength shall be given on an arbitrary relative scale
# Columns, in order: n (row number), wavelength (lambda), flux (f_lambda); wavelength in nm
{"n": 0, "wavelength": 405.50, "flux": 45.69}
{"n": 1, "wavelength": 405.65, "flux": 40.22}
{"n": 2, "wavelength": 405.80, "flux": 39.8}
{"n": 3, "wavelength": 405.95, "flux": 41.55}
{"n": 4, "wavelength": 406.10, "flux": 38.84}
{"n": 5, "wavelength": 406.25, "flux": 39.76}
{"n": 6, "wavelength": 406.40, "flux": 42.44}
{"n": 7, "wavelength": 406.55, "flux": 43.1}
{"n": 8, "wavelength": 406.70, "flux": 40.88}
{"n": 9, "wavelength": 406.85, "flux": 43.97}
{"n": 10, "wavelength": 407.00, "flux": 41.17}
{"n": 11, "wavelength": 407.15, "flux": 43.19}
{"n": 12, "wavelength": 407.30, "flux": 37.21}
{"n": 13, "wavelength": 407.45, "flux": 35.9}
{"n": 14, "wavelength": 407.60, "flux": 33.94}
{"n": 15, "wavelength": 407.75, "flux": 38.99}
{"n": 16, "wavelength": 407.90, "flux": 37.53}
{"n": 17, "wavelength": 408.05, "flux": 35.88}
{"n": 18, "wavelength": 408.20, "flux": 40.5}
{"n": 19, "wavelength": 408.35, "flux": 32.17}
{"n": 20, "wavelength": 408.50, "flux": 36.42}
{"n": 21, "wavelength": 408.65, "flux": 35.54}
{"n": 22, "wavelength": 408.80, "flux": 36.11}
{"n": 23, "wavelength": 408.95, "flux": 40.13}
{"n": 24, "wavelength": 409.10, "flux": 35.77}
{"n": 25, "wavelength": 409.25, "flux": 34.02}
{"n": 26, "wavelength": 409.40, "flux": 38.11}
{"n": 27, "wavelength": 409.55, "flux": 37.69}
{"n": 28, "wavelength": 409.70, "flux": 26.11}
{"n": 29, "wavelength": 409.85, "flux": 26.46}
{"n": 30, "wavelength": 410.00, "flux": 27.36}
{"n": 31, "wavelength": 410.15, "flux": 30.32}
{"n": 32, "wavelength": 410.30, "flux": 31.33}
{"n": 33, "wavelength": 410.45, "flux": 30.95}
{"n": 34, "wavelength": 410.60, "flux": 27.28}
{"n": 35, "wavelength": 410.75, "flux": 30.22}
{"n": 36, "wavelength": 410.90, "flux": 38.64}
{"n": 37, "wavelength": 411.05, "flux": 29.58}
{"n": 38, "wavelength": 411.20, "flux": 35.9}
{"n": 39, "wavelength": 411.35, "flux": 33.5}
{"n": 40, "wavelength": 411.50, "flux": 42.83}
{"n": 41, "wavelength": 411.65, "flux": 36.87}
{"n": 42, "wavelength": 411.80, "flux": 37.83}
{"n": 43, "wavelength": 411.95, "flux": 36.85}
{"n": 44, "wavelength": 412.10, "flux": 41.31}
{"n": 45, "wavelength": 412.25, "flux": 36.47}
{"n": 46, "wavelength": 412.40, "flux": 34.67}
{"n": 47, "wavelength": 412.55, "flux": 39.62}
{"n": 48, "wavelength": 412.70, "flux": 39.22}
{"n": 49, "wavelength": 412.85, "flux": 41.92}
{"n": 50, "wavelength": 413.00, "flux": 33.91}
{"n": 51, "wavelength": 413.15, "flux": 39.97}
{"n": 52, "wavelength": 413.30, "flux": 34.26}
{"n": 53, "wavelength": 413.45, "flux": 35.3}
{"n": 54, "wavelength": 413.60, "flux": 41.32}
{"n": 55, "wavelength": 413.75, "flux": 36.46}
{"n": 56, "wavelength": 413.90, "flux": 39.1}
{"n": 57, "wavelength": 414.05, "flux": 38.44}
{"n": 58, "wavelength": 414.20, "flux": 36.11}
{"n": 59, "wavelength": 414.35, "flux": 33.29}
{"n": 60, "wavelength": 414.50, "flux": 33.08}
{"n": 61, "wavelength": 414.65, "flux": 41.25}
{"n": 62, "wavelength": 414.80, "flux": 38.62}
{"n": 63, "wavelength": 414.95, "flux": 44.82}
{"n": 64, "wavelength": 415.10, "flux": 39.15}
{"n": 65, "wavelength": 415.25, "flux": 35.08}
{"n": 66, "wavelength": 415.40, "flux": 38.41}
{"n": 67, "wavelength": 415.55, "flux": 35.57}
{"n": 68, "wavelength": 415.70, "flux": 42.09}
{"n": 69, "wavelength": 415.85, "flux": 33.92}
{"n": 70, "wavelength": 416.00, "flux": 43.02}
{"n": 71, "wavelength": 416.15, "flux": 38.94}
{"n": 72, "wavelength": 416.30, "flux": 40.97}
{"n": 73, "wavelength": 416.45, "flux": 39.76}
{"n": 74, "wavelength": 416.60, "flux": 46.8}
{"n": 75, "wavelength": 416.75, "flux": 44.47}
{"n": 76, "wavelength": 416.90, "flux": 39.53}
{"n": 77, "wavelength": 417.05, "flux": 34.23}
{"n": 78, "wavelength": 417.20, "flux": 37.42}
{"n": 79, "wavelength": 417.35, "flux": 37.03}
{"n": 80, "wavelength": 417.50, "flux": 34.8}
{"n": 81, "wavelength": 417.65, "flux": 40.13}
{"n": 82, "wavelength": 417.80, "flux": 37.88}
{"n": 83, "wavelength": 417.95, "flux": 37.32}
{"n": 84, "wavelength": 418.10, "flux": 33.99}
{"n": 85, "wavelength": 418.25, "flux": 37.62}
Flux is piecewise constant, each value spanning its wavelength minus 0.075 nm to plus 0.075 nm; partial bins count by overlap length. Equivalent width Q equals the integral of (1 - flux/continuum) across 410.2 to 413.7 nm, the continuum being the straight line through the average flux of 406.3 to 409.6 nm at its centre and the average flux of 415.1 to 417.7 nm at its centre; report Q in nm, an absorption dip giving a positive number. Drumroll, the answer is 0.23 nm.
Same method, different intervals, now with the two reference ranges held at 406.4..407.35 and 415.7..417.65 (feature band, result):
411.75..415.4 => 0.21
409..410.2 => 0.26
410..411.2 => 0.28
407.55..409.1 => 0.18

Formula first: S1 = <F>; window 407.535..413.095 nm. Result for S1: 35.2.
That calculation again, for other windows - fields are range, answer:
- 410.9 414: 37.4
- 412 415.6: 37.8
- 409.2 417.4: 36.7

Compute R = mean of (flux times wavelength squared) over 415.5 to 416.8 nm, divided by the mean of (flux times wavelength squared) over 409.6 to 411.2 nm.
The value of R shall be 1.4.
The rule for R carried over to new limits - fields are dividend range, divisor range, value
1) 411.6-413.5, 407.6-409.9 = 1.08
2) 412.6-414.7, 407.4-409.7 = 1.06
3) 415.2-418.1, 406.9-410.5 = 1.14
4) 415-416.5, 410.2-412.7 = 1.12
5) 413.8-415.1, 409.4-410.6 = 1.28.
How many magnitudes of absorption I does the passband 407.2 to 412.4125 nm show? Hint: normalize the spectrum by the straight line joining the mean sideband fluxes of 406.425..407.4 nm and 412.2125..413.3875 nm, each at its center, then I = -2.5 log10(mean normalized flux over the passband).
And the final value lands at 0.134 mag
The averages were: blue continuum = 41.5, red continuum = 37.5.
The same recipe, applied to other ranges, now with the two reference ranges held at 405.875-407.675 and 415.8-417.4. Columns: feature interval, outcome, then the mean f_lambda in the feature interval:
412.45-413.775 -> 0.05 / 38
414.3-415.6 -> 0.06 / 37.8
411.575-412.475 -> 0.07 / 37.3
